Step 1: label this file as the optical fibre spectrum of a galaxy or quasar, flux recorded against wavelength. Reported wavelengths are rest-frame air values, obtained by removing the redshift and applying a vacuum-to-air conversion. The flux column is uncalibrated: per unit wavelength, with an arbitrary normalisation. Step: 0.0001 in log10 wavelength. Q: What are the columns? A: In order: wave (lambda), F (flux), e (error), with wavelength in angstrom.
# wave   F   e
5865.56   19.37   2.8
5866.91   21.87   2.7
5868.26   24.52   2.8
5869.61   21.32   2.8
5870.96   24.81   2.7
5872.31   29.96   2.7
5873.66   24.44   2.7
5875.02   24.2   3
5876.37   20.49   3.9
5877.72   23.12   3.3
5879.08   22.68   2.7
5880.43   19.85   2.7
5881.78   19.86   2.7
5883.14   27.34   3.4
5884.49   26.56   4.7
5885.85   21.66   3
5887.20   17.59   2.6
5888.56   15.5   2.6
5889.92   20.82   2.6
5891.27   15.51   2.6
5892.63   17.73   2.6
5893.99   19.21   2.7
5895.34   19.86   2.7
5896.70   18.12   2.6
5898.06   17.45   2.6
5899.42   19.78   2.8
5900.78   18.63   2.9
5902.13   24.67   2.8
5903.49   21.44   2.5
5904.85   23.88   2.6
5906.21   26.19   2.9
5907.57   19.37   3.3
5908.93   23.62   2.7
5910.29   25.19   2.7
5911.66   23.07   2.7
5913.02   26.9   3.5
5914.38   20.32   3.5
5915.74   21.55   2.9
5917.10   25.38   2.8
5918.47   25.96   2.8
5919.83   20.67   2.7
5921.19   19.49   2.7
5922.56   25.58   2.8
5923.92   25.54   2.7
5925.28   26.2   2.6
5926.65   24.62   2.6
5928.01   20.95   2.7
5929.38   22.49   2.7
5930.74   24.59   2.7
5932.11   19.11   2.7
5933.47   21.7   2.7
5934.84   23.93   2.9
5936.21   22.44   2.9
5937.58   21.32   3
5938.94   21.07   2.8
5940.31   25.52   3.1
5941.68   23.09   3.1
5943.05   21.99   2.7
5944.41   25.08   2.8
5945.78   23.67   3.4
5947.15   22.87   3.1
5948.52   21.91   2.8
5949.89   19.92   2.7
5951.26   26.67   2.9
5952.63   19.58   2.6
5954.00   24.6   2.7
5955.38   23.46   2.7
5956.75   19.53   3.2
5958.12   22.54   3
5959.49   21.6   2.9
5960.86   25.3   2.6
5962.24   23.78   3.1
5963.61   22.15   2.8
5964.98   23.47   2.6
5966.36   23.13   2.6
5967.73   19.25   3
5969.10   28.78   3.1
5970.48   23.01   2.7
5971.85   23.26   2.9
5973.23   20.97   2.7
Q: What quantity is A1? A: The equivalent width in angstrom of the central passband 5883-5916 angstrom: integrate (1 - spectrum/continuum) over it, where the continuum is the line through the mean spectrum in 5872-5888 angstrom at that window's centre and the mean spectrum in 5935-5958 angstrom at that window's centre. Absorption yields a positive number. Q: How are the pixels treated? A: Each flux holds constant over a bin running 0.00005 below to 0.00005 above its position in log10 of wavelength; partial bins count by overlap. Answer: 2.4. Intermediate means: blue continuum 22.9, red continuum 22.7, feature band 21.2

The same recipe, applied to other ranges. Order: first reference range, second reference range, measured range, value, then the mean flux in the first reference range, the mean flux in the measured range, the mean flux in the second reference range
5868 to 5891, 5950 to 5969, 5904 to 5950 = -0.9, 22.5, 23.1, 22.8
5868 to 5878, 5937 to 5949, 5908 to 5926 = -0.3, 24.1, 23.7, 23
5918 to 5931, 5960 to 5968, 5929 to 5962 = 0.8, 23.6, 22.7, 23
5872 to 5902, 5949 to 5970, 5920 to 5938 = -0.7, 20.9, 22.9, 22.9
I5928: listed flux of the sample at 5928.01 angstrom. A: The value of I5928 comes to 20.95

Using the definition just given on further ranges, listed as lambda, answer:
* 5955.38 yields 23.46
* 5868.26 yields 24.52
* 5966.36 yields 23.13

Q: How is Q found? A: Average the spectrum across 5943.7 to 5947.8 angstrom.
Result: 23.9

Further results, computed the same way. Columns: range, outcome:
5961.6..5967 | 23.1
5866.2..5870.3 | 22.6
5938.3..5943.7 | 22.9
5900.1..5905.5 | 22.2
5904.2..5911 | 23.6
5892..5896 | 19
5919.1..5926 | 23.5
